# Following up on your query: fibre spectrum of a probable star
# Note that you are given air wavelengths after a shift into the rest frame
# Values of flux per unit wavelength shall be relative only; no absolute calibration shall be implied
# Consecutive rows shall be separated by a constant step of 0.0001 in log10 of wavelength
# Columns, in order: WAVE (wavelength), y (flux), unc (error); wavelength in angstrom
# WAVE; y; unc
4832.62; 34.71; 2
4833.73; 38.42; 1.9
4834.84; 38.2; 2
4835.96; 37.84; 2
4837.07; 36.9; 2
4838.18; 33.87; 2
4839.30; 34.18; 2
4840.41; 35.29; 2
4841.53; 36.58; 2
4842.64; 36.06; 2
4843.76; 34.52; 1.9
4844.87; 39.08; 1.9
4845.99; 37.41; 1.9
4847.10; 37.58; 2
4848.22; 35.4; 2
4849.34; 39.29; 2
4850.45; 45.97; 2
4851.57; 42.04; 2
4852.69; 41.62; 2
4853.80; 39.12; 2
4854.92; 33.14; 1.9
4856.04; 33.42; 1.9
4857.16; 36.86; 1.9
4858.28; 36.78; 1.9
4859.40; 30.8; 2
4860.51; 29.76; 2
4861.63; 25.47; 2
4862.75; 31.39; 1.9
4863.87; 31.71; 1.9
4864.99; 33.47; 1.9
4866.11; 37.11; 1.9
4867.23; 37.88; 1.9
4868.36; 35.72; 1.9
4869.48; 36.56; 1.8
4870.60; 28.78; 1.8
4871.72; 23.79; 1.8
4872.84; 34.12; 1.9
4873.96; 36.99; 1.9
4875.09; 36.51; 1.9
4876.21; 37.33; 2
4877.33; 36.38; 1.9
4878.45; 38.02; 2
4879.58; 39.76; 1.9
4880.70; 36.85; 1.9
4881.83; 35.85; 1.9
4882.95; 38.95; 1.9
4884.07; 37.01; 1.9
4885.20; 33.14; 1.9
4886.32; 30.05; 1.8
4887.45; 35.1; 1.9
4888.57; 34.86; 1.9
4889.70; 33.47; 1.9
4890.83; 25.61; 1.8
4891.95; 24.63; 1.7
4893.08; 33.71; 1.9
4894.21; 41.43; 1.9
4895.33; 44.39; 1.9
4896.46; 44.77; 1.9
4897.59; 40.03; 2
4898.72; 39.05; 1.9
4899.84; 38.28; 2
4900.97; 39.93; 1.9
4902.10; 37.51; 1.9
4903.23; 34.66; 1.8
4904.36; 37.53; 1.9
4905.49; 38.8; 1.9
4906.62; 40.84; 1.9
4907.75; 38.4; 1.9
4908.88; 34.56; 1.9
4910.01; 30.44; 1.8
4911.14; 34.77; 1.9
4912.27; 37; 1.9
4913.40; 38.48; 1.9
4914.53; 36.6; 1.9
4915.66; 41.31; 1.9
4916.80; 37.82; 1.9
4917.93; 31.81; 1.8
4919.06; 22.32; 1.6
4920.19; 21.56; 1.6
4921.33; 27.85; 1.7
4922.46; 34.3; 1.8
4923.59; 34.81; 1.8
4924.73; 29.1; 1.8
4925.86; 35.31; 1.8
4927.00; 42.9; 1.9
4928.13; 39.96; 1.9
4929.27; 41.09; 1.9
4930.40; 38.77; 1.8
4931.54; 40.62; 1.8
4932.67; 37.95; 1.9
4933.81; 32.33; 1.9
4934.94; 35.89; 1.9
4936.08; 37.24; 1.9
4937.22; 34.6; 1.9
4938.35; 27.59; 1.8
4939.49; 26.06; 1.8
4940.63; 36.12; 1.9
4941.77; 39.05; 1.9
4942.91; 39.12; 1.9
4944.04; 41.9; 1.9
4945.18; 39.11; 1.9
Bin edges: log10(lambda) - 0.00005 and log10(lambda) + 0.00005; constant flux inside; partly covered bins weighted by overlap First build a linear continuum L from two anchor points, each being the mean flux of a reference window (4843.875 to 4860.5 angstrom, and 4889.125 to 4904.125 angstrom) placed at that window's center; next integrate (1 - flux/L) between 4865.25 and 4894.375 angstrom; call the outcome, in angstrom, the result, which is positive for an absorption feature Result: 2.0 angstrom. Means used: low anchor 37.4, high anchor 36.7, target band 34.5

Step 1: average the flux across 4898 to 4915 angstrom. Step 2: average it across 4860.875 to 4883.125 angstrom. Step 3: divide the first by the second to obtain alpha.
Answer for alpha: 1.08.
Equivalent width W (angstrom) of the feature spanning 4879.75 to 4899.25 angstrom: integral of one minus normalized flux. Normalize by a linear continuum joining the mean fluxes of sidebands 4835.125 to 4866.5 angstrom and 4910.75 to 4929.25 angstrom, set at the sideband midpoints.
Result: -0.5 angstrom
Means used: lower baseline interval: 35.8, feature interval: 35.9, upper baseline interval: 34.3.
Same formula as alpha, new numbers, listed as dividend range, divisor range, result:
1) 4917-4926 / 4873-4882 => 0.80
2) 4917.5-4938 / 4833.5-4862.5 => 0.95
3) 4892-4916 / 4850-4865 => 1.08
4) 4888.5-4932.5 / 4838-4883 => 1.01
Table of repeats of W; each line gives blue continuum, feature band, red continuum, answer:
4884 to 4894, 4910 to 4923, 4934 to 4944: 0.22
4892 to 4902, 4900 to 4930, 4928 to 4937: 2.39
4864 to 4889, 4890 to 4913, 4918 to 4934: -1.42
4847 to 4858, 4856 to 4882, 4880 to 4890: 1.76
